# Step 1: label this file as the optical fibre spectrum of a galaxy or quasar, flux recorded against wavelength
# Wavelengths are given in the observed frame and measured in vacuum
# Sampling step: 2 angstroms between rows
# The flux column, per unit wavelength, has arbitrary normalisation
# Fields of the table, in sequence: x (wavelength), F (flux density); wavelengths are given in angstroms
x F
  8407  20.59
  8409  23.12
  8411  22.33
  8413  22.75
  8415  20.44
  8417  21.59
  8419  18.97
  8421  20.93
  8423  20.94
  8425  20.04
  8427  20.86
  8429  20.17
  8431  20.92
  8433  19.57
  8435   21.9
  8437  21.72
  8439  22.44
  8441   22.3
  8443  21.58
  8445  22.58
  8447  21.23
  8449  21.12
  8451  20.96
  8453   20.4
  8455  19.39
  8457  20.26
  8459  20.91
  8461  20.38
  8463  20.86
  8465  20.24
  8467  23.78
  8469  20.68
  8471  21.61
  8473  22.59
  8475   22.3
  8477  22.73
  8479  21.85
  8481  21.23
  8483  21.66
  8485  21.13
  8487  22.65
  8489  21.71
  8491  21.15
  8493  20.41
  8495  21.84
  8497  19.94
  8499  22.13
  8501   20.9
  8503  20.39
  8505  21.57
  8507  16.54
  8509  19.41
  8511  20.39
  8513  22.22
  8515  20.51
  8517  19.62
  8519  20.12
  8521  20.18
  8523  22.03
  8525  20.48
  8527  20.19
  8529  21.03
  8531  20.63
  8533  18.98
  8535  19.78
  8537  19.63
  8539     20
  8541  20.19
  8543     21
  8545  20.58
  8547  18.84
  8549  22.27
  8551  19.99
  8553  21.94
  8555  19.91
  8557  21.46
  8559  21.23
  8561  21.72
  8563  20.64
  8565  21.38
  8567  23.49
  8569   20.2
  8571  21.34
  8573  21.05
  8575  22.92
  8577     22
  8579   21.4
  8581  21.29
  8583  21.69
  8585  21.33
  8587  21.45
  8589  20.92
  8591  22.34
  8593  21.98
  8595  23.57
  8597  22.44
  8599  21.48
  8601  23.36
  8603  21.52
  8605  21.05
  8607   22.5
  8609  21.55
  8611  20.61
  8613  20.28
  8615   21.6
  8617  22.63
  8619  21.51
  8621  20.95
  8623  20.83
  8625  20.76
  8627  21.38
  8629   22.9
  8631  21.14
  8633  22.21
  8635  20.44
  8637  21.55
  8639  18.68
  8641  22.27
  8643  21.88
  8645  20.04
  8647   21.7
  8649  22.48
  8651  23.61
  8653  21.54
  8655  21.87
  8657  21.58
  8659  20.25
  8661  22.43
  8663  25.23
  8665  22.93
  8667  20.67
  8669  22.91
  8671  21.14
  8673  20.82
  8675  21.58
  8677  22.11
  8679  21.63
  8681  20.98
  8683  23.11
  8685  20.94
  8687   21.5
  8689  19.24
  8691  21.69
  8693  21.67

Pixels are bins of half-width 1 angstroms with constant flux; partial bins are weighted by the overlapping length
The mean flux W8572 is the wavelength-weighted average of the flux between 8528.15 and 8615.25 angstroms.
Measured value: 21.2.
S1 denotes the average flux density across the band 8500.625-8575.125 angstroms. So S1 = 20.6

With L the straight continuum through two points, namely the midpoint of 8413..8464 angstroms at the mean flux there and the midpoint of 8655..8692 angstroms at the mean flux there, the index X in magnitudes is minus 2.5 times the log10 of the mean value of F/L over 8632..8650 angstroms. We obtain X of 0.018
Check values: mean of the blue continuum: 20.9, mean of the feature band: 21.2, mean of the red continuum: 21.7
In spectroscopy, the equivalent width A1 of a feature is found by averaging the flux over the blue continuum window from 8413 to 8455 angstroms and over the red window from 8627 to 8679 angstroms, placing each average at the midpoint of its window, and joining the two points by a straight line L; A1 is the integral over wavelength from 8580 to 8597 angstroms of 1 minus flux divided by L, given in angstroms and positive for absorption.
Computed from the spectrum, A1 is -0.3 angstroms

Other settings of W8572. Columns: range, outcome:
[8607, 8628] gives 21.3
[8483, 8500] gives 21.4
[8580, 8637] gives 21.6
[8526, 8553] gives 20.3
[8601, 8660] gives 21.5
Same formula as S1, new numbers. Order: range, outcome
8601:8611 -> 21.7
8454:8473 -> 21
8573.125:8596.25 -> 21.9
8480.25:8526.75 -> 20.8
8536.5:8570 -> 20.9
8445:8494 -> 21.3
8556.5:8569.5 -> 21.5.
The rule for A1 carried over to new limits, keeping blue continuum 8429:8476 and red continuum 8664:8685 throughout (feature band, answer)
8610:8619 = 0.1 angstroms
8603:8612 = 0.1 angstroms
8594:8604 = -0.4 angstroms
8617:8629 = 0.2 angstroms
